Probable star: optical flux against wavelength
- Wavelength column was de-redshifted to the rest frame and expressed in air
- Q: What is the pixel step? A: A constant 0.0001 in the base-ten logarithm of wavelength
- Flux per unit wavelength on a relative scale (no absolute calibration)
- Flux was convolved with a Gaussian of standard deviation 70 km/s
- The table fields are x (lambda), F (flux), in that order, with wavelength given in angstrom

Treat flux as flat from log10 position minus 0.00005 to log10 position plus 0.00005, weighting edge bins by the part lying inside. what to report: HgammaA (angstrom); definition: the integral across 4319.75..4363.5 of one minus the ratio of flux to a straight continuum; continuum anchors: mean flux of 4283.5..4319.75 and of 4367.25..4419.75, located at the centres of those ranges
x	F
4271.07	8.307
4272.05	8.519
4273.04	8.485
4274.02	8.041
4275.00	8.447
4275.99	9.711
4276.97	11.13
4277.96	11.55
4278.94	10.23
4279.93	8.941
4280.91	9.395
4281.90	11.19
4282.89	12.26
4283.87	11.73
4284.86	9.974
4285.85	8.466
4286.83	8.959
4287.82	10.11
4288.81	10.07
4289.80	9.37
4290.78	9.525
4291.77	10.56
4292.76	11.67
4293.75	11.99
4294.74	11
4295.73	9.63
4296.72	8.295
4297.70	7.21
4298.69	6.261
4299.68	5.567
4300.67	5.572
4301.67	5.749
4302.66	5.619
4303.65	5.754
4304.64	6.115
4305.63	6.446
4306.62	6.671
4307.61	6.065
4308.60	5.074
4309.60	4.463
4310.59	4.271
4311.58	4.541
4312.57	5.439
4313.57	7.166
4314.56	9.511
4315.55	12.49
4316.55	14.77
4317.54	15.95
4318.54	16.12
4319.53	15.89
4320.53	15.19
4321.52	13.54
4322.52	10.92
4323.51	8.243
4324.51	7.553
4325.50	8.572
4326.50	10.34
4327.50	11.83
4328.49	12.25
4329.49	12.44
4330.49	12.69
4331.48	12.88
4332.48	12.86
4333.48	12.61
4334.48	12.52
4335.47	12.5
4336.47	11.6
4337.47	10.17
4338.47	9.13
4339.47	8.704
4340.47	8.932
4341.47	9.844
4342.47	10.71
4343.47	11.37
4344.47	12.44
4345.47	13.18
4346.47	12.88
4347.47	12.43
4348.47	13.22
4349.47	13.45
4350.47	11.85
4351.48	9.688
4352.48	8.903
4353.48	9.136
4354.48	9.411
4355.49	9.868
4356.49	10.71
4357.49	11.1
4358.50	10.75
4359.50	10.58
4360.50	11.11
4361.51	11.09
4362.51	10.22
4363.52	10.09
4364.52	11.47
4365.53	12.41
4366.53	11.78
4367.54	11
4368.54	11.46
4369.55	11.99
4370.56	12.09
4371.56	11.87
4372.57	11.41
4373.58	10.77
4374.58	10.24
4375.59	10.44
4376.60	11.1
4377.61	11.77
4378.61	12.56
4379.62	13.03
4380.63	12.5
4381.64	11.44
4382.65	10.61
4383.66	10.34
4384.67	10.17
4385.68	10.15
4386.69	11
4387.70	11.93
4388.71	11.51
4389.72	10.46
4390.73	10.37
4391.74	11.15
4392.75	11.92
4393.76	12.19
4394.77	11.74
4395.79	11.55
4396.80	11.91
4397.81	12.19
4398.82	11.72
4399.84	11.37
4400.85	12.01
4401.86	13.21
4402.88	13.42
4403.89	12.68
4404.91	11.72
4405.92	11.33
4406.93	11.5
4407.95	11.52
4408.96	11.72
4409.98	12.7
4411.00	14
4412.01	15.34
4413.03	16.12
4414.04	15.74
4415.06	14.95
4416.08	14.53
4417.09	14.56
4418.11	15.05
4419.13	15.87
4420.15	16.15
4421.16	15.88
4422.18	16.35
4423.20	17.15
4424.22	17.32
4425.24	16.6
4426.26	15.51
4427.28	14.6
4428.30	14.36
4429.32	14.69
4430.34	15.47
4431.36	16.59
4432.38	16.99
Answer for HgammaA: -4.2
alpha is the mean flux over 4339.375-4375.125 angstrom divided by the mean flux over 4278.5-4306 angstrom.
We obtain 1.3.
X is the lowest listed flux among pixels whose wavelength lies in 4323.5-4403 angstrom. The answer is 7.553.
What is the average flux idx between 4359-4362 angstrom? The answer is 10.9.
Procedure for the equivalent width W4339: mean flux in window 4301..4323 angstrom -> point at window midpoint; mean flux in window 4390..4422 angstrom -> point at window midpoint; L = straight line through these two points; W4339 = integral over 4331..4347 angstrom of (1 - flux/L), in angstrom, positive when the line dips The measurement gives -2.0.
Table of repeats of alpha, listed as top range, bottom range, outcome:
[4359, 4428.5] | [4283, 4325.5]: 1.39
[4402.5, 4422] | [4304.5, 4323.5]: 1.47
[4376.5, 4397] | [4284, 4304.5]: 1.33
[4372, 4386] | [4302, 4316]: 1.75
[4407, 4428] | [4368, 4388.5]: 1.32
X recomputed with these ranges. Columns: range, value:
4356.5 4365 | 10.09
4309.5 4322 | 4.271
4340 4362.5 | 8.903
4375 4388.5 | 10.15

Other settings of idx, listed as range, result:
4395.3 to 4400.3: 11.8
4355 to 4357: 10.3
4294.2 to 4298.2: 9.08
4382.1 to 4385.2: 10.4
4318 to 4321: 15.7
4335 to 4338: 11.4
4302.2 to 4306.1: 5.99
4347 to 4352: 12.1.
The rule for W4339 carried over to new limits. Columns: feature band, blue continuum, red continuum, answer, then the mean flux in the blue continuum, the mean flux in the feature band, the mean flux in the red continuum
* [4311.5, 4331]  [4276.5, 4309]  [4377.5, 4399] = -3.80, 8.74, 11.4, 11.5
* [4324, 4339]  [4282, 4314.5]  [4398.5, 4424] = -2.53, 7.92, 11.3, 13.9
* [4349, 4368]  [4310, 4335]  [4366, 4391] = 0.84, 11.2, 10.8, 11.3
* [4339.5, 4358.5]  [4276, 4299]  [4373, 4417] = 0.34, 10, 11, 12.1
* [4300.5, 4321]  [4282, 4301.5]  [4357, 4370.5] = 2.76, 9.35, 8.56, 11.2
